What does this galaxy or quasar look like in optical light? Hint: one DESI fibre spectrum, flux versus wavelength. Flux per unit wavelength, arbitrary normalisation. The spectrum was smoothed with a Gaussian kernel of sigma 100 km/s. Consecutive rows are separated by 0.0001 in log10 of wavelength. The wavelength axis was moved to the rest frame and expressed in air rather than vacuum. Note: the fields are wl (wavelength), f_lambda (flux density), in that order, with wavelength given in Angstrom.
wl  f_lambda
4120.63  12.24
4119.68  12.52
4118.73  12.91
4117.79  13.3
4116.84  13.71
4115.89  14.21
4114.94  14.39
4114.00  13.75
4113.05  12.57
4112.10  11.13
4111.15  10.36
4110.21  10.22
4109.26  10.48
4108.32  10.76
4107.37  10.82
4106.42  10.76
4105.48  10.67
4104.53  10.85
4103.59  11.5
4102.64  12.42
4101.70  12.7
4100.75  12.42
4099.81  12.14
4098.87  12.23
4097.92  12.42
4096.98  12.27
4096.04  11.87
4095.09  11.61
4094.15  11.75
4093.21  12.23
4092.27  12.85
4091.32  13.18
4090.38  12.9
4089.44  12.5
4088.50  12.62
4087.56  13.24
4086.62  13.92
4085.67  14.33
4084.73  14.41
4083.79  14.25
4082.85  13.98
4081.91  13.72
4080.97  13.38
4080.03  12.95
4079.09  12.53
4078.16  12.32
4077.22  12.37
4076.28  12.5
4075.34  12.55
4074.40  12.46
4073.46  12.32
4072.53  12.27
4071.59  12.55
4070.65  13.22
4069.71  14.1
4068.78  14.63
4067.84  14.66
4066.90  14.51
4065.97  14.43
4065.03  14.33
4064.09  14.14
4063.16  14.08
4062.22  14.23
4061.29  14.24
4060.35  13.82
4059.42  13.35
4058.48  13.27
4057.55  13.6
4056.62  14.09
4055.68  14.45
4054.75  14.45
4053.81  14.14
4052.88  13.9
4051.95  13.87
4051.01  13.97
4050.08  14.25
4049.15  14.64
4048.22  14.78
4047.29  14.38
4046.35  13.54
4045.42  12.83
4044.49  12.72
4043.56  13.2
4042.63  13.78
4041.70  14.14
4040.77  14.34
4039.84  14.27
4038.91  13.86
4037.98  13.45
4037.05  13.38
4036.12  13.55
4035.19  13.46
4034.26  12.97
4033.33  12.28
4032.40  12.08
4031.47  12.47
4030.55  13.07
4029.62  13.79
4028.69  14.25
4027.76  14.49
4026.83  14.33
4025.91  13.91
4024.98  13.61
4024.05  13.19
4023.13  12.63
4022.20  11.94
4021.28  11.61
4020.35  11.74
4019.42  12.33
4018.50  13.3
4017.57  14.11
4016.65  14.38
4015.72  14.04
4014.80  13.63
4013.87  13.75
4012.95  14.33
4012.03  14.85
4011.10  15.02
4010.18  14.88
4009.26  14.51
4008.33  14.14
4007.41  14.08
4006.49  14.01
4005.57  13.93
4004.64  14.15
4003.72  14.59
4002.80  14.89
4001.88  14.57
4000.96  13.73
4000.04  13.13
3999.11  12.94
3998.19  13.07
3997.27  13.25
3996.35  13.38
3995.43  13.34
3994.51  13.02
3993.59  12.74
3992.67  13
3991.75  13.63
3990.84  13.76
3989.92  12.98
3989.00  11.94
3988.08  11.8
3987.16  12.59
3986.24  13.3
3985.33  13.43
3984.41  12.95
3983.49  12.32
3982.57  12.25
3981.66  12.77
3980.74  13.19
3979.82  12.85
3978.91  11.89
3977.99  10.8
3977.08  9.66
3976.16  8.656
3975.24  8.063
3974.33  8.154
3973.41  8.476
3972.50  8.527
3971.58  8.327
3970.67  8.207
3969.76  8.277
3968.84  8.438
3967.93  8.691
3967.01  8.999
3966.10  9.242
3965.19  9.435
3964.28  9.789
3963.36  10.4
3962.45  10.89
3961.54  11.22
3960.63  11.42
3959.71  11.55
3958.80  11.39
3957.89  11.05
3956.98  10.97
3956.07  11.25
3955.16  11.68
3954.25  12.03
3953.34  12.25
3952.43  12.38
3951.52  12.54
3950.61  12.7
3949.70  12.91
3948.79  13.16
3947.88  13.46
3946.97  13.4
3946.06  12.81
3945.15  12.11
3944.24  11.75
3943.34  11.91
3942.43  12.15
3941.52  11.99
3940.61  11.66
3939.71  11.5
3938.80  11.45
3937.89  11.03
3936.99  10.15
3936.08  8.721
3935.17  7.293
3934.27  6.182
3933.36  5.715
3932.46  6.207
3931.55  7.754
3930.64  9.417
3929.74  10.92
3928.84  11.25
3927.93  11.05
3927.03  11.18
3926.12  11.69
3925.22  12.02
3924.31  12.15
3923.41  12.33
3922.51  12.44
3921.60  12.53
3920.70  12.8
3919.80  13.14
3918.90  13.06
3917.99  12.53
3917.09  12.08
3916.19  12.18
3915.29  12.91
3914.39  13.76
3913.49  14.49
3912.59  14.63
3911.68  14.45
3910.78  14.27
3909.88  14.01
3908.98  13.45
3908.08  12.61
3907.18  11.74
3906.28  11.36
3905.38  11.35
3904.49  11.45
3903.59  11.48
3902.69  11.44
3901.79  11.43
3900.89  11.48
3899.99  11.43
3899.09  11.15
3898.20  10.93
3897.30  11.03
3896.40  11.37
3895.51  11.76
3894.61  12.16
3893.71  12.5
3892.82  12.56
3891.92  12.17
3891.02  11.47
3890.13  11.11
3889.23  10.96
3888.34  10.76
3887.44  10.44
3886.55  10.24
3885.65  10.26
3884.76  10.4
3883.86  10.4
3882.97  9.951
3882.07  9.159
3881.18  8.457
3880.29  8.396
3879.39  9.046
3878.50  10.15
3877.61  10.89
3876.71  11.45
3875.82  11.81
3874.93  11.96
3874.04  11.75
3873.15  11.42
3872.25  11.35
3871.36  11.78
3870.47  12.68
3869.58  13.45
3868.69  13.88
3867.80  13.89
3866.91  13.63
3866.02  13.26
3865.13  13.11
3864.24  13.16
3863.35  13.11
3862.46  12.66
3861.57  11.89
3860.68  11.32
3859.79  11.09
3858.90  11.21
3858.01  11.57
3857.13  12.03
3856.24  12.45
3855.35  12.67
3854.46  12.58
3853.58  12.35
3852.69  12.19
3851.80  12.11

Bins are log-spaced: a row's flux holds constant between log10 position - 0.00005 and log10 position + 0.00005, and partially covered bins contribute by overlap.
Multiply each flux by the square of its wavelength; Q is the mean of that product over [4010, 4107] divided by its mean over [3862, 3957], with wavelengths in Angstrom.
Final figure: 1.23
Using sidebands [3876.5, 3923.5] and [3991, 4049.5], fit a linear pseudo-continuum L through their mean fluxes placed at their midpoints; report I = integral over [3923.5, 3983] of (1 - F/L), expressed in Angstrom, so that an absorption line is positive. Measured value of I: 9.0 Angstrom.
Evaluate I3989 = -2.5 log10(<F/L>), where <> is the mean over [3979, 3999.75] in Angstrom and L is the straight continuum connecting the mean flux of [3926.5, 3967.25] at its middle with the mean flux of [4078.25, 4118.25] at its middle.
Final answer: -0.143 mag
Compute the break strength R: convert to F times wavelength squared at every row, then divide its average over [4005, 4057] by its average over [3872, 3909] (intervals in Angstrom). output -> 1.3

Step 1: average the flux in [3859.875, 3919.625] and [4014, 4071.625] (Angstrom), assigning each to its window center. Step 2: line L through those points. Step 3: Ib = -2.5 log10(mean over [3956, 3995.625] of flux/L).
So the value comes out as 0.17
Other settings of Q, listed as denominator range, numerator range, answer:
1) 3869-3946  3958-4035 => 1.14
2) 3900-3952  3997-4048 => 1.22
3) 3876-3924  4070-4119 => 1.18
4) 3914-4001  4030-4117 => 1.22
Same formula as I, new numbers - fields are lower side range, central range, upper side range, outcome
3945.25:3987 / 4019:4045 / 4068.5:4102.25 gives -2.57 Angstrom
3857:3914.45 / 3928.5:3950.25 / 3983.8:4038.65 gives 3.26 Angstrom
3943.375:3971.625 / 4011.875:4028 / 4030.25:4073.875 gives -0.74 Angstrom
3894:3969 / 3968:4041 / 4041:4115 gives -2.76 Angstrom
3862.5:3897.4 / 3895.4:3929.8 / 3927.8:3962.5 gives -3.10 Angstrom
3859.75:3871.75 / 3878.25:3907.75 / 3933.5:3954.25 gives 3.40 Angstrom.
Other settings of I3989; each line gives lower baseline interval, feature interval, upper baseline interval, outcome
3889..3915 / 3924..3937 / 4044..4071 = 0.32 mag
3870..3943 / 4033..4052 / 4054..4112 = -0.10 mag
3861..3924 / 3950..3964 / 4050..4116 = 0.06 mag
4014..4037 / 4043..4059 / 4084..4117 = -0.08 mag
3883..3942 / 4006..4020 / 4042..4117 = -0.14 mag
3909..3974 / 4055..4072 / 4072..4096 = -0.11 mag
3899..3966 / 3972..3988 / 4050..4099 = 0.09 mag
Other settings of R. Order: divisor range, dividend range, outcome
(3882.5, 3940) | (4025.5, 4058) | 1.29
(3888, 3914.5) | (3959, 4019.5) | 1.05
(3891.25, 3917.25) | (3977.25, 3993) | 1.07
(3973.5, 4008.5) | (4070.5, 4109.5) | 1.03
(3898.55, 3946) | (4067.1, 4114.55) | 1.18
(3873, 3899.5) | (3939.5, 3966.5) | 1.11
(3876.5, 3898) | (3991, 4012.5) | 1.37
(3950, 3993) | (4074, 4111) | 1.19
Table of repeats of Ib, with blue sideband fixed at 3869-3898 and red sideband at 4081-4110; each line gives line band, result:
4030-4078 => -0.12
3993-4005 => -0.16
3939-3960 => -0.06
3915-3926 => -0.11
